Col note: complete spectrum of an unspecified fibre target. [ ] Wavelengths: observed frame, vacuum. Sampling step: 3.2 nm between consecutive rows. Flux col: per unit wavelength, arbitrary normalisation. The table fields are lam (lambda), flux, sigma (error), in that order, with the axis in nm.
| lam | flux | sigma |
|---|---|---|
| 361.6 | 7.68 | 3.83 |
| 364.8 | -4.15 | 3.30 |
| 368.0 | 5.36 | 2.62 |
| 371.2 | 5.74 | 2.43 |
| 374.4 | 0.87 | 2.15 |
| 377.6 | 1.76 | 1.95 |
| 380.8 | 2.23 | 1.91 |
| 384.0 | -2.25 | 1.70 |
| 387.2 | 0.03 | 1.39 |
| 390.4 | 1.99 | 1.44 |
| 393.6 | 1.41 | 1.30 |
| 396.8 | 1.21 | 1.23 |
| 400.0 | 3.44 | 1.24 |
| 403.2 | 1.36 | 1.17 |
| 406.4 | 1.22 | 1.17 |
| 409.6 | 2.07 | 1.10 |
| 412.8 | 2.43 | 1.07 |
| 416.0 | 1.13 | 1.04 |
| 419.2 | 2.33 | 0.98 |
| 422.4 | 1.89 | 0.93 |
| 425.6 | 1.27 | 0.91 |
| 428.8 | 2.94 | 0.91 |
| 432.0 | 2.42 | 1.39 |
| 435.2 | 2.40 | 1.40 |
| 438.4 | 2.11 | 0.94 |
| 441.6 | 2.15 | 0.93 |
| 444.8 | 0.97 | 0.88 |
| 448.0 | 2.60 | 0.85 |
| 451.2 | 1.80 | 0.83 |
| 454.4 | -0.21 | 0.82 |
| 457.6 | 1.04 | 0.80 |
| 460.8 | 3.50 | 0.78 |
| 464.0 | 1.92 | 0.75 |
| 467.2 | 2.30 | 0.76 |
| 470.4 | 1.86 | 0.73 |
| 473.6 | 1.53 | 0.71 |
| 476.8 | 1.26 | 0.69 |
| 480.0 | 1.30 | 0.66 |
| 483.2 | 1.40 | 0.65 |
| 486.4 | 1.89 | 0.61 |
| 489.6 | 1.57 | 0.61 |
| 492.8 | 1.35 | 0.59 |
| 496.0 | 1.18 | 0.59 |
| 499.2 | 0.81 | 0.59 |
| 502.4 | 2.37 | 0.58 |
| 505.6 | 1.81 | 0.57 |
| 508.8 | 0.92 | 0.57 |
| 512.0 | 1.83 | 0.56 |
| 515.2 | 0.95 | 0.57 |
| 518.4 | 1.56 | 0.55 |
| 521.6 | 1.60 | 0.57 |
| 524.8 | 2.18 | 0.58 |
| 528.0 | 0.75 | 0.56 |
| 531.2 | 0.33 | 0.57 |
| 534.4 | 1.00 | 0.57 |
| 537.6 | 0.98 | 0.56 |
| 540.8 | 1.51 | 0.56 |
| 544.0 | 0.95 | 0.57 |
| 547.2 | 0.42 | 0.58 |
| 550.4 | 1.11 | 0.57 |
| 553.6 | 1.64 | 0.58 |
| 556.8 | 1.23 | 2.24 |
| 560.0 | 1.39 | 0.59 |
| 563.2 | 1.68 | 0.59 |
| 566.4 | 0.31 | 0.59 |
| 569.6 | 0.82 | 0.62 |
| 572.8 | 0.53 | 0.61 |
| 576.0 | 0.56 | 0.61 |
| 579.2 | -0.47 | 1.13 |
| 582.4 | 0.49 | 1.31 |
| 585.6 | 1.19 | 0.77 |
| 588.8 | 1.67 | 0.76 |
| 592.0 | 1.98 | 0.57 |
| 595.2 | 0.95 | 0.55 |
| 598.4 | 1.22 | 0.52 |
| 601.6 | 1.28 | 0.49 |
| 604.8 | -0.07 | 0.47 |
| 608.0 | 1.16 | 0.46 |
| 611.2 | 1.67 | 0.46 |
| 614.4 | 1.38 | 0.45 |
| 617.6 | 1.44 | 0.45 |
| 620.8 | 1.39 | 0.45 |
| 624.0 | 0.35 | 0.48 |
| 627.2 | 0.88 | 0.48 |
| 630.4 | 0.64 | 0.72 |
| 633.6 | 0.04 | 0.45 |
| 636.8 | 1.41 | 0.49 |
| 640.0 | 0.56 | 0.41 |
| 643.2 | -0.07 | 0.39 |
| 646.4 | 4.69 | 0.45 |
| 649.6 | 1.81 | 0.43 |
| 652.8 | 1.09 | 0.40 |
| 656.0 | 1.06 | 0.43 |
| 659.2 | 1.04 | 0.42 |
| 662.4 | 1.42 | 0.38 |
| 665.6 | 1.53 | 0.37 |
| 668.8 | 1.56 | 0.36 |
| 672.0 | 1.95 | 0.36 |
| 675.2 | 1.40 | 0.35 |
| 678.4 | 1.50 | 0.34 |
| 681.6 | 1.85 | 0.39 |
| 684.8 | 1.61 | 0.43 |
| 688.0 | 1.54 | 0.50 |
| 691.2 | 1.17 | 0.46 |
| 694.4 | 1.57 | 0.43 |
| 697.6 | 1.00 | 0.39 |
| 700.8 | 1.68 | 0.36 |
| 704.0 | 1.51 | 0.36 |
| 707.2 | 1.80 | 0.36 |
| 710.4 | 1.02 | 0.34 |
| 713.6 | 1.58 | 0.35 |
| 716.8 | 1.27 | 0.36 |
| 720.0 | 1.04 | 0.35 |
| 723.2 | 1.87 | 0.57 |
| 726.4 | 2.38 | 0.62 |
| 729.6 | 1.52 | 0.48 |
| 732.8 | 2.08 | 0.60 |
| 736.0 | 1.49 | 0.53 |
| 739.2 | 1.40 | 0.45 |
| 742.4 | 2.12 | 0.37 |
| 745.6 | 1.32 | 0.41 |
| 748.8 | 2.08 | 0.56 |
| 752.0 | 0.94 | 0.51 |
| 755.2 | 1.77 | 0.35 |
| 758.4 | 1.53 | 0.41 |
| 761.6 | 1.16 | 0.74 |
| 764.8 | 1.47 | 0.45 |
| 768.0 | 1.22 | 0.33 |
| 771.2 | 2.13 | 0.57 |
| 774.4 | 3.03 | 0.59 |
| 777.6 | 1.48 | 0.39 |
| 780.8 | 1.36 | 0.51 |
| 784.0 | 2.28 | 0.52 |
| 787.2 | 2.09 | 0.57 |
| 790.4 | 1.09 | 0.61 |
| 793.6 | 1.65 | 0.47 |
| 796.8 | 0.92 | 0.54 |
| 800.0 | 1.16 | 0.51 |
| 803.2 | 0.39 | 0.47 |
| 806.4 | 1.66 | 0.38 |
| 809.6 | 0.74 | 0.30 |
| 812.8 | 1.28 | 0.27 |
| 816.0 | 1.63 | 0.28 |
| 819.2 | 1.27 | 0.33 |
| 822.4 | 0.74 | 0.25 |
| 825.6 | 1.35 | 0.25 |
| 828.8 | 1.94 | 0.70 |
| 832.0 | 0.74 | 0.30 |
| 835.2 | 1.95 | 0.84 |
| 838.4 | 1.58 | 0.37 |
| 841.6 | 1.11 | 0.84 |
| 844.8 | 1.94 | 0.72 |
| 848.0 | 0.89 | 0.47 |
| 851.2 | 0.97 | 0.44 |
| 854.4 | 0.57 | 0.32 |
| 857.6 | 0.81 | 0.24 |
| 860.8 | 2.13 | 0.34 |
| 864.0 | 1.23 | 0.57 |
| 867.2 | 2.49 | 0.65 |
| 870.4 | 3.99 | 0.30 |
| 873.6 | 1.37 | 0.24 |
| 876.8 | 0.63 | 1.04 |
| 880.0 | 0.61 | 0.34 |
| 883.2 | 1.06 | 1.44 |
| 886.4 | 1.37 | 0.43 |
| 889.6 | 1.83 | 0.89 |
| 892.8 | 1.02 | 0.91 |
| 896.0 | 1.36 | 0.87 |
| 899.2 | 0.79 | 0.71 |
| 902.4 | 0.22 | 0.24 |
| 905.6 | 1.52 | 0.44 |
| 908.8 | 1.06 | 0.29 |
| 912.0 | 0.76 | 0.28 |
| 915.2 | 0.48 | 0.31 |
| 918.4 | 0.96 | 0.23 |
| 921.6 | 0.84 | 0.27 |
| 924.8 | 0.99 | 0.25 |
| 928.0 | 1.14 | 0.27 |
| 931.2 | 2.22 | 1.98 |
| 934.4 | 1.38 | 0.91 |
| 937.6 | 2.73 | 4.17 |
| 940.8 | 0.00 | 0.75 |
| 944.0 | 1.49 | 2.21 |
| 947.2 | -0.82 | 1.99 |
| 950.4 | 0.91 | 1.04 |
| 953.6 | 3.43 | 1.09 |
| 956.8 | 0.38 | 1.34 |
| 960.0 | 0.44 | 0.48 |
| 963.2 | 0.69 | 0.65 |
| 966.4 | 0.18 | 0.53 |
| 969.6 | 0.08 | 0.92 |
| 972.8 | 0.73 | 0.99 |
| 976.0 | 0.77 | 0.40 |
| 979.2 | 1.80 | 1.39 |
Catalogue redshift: 0.74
